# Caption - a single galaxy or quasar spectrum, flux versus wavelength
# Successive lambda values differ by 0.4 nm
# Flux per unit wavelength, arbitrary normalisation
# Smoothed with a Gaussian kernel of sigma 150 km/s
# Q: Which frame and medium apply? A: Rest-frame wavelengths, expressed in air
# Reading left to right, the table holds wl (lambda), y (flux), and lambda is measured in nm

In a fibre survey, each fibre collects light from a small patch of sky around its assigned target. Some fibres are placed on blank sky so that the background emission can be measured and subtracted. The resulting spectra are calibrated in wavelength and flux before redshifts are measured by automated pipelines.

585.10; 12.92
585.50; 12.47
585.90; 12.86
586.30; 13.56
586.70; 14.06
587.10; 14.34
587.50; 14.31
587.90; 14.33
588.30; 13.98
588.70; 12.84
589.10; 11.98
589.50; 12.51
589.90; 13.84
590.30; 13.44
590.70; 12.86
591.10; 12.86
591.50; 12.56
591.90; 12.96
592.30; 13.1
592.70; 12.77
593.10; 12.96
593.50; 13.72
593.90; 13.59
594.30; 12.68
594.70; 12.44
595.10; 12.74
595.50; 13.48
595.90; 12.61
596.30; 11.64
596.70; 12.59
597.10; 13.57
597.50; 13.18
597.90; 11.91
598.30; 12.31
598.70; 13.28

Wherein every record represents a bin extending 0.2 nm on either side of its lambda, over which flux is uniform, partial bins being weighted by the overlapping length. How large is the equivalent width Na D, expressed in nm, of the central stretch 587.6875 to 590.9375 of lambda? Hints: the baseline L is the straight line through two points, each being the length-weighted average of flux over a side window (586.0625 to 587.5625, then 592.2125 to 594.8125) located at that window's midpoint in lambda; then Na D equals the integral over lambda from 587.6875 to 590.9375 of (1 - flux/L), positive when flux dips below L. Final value 0.10 nm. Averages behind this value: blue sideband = 14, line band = 13.2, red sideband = 13.1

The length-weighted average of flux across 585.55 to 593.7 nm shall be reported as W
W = 13.3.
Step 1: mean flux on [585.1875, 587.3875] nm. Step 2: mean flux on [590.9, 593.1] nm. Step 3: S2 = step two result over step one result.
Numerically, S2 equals 0.96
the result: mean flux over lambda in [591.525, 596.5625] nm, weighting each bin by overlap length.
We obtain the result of 12.9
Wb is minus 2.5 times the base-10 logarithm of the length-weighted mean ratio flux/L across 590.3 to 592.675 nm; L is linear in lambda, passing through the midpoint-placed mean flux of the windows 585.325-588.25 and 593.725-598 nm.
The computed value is 0.03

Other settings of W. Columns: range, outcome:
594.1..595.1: 12.6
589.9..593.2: 13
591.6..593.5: 13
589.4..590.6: 13.3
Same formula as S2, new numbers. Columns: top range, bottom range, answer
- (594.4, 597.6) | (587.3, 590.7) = 0.95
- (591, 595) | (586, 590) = 0.96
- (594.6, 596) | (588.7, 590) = 1.01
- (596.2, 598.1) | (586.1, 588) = 0.89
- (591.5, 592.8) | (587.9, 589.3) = 0.98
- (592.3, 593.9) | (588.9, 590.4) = 1.02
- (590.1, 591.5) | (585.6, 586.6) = 0.98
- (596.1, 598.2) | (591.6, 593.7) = 0.96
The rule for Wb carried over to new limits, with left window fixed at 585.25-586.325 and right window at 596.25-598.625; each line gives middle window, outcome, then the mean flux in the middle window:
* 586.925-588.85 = -0.094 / 14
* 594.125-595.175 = 0.007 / 12.6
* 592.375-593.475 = -0.026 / 13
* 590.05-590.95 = -0.034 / 13.2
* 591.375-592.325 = -0.010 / 12.9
